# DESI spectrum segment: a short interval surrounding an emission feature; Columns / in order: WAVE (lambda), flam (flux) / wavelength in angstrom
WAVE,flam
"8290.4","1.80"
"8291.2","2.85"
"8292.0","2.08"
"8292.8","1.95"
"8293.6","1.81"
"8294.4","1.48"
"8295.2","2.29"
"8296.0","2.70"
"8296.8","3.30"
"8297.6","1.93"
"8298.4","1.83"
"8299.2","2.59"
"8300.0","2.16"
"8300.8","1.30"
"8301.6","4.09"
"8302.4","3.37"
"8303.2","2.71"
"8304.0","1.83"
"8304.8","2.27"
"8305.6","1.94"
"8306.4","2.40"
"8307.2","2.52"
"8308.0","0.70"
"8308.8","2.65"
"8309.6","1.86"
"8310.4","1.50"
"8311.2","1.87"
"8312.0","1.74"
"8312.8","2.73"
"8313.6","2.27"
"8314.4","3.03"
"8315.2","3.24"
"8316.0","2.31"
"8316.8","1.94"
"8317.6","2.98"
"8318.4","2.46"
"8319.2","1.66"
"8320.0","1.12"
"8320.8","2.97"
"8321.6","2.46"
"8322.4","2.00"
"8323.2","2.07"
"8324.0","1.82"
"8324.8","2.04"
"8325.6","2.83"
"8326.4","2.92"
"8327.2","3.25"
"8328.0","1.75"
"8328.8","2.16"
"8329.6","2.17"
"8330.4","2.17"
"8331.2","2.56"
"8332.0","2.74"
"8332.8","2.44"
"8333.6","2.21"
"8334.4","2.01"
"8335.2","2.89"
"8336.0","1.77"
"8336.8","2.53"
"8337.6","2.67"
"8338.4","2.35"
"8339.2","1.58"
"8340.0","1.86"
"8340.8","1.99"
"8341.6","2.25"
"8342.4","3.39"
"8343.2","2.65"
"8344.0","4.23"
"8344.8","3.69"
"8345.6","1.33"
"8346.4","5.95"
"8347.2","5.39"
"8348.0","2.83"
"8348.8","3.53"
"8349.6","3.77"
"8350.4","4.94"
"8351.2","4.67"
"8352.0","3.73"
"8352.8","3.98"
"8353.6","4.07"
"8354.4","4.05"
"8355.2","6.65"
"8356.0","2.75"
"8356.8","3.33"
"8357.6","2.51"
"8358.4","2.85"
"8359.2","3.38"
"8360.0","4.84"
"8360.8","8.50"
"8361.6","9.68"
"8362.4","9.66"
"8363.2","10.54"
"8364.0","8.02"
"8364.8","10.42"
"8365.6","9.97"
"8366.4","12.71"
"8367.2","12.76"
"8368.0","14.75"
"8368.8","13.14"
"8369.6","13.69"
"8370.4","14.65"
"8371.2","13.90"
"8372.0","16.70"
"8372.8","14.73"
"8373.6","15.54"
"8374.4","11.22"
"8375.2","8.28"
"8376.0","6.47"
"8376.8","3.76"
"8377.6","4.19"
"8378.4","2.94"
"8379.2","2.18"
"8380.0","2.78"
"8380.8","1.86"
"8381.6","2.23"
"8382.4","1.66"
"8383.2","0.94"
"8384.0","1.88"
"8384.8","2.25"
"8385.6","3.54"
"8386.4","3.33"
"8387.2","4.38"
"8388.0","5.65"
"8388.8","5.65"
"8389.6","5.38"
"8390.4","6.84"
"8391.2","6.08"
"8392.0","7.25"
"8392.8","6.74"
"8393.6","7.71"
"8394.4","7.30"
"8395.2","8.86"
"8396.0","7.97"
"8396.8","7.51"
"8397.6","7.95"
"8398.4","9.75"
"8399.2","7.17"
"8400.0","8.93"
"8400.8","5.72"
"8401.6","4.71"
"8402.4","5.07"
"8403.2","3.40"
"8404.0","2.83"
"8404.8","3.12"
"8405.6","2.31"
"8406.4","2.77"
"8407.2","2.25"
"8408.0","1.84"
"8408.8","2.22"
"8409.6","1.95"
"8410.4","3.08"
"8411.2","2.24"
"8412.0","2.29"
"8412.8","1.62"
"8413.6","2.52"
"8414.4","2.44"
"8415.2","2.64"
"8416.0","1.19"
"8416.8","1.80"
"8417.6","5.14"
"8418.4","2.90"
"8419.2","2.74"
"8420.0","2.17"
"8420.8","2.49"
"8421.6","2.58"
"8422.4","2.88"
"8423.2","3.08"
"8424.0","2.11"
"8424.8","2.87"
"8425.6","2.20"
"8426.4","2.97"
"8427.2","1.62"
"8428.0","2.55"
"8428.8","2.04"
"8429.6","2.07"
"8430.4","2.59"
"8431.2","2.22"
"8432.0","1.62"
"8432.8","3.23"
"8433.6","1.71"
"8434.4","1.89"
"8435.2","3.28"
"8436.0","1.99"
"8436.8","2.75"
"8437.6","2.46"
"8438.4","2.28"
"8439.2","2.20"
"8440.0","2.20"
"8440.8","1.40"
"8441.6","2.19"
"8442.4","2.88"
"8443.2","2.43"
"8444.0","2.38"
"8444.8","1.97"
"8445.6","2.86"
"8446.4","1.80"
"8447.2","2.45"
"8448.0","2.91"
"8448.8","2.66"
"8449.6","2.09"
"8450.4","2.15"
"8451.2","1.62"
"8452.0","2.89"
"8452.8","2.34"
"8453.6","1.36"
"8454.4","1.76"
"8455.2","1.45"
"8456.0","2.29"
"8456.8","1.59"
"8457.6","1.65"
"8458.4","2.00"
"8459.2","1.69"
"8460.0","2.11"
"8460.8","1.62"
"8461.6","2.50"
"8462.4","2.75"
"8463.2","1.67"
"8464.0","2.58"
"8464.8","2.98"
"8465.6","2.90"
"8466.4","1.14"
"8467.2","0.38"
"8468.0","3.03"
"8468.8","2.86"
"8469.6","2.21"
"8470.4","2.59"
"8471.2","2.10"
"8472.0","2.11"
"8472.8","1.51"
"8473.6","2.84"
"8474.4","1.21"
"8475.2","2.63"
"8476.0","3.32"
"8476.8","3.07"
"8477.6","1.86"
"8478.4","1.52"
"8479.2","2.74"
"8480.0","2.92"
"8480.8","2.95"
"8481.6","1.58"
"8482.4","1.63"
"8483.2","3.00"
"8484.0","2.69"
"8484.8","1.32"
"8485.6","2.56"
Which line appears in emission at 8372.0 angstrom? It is H-alpha 6563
